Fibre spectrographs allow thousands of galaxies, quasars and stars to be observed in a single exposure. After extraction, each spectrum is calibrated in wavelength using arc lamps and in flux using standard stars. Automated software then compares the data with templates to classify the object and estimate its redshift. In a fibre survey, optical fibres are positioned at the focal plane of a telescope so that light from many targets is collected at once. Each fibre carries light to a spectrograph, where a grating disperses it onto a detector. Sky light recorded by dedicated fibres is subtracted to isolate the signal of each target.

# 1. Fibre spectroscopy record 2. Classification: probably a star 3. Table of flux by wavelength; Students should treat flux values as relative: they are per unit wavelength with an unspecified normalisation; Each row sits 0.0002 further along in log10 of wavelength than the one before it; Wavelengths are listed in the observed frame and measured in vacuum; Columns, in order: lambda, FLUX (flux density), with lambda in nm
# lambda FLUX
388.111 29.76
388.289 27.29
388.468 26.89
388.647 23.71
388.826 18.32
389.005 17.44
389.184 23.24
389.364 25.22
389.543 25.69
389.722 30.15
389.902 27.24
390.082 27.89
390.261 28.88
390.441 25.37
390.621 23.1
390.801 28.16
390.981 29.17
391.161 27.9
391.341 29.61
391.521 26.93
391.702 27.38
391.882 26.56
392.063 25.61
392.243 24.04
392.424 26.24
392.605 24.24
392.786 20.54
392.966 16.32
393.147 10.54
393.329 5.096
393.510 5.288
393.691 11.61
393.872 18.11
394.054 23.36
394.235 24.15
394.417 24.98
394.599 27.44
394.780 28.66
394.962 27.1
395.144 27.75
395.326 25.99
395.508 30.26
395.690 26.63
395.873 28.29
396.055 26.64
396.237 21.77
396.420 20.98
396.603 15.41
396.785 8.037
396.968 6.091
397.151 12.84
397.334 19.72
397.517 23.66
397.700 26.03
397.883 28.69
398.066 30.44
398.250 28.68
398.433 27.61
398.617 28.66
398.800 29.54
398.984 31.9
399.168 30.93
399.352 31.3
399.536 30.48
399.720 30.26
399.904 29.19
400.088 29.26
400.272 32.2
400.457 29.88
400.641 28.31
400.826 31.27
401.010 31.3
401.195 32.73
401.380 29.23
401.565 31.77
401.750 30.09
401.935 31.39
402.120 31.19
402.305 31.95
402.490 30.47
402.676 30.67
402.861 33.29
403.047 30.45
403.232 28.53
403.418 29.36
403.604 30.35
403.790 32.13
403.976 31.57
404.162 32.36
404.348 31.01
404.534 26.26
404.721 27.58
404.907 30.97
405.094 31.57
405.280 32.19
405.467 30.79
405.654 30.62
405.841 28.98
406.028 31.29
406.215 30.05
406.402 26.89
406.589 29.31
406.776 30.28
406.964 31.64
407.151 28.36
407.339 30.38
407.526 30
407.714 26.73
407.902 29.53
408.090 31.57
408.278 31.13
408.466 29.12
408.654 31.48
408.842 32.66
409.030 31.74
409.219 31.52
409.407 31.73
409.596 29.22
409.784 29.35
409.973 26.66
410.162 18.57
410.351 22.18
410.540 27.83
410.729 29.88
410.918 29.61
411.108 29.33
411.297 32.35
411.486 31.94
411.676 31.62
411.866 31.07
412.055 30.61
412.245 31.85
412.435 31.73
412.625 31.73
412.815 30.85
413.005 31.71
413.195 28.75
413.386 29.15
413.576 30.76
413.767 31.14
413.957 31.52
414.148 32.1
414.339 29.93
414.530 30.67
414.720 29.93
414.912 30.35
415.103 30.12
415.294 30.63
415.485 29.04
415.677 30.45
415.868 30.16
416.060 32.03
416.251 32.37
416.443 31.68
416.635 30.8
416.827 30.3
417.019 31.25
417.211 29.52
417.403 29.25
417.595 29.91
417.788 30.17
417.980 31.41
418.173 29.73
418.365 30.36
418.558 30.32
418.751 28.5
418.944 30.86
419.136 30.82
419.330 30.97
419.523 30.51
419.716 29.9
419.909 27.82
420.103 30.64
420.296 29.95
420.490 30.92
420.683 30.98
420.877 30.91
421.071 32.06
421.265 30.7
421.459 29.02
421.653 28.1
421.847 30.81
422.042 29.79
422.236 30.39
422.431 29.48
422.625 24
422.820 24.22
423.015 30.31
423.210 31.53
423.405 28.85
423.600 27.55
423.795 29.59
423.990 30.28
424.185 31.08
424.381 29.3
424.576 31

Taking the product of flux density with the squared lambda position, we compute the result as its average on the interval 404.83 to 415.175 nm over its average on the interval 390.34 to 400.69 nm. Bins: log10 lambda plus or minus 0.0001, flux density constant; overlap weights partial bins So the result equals 1.33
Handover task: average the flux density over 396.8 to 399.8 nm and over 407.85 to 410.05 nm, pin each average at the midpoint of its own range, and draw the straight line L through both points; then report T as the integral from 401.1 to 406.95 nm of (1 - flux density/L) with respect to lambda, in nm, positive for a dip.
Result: -0.48 nm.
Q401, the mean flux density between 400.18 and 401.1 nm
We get 30.6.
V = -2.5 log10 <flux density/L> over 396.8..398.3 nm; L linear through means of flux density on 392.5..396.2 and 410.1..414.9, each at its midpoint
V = 0.10 mag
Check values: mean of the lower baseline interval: 21.7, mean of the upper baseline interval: 30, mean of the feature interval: 21.1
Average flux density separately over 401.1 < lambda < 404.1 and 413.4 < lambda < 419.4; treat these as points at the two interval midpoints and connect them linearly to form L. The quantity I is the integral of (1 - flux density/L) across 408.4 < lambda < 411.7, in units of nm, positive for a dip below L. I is 0.162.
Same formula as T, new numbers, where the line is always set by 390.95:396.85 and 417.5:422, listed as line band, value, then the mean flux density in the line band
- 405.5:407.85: -0.291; 29.6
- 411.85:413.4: -0.155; 30.9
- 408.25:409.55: -0.207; 31.3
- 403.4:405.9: -0.462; 30.5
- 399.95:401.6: -0.405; 30.6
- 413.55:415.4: -0.133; 30.7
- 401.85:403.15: -0.324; 31.3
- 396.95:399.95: -0.351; 26.7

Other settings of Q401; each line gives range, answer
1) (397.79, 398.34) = 29.3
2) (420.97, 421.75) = 30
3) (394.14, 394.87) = 26.3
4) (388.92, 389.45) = 22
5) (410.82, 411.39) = 30.4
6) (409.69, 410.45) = 24.2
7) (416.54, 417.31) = 30.5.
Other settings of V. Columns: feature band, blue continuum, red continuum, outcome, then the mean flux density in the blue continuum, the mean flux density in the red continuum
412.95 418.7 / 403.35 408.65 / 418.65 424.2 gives -0.02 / 30.1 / 29.7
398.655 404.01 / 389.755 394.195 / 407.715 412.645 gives -0.17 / 22.6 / 29.8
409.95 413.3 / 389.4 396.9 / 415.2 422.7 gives -0.04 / 23.3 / 30.2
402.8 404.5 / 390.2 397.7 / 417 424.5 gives -0.23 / 22.2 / 29.8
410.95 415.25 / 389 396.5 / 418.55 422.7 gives -0.09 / 23.9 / 29.9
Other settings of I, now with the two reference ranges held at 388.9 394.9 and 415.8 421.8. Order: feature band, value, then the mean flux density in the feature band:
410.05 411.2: 0.08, 26.2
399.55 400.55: -0.19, 30.2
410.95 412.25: -0.12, 31.1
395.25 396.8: 0.06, 23.4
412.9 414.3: -0.08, 30.7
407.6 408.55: -0.07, 29.6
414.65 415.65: -0.02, 30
